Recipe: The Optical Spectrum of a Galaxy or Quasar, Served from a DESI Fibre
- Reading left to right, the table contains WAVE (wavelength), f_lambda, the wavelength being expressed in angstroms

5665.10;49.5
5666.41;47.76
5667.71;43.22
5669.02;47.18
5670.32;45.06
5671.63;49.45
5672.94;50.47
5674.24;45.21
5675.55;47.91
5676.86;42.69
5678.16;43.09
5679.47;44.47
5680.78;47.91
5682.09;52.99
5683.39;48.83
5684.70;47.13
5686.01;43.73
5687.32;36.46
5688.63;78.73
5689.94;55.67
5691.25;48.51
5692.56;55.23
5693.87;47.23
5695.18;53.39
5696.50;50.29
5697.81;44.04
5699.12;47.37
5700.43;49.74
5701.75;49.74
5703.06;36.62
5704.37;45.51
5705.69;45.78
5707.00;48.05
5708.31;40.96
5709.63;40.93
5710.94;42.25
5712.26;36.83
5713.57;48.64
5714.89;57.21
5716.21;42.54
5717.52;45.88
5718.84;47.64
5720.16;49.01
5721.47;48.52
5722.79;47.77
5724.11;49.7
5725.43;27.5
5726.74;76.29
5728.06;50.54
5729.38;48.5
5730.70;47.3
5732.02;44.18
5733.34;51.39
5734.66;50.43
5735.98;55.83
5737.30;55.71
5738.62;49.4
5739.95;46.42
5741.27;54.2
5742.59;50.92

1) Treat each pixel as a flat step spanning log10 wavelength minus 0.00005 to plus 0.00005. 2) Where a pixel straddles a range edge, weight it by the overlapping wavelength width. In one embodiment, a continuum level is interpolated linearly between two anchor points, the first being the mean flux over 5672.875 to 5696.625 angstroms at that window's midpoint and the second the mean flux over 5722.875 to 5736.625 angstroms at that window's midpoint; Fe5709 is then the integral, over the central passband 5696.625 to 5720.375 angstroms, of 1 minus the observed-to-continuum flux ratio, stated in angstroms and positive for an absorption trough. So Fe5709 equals 2.0 angstroms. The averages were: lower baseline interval 49.4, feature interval 45.5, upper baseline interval 50.1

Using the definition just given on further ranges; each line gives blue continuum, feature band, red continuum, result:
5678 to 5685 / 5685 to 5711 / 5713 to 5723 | -0.1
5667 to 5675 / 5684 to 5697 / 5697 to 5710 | -1.7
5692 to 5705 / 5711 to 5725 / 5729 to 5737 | 0.6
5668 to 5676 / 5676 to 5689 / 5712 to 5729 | -0.1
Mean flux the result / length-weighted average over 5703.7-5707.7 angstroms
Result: 46.4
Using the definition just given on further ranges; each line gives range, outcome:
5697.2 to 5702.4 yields 47.7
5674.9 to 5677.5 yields 45.3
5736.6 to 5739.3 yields 52.5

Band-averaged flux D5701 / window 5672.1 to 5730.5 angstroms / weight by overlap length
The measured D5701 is 47.9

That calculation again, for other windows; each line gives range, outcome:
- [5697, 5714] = 44.4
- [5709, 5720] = 45.4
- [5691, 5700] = 49.5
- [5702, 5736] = 47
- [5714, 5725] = 48.1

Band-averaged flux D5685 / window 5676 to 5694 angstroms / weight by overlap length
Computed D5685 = 49.5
